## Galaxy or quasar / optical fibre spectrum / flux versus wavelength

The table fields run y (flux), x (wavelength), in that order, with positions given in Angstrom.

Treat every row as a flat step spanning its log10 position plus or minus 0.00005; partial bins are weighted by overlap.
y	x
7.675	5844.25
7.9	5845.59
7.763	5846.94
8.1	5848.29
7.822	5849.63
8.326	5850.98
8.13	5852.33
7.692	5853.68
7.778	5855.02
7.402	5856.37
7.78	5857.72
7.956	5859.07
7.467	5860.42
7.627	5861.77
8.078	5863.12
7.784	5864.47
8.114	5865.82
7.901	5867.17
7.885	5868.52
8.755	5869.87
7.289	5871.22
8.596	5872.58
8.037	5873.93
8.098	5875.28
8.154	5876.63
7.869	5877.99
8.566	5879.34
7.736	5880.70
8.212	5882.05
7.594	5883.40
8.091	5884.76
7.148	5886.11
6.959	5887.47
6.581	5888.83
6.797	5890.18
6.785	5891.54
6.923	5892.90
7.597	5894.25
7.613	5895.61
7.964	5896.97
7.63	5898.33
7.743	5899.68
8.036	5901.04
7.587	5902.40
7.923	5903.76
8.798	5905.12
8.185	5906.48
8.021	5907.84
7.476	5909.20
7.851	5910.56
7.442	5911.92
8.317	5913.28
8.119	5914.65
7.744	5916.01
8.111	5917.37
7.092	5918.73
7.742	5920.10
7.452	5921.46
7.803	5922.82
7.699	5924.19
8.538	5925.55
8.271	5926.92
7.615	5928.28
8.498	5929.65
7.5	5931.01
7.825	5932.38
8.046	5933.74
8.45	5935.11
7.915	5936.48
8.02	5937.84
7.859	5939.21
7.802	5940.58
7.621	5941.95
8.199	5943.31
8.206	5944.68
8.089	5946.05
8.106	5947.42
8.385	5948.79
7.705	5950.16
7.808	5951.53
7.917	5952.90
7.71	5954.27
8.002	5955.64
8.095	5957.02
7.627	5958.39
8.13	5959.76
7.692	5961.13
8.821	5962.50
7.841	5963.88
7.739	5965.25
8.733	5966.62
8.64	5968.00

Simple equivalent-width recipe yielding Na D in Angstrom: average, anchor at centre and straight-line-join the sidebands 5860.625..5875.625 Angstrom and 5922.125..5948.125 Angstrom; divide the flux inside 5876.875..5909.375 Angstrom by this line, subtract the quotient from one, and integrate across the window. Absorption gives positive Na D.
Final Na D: 1.3 Angstrom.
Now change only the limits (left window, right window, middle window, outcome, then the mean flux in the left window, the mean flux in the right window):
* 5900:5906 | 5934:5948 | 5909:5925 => 0.6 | 8.06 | 8.03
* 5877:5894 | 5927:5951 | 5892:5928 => -0.6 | 7.45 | 8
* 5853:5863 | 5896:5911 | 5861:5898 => 0.3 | 7.69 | 7.92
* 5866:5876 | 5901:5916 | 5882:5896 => 1.4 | 8.09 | 7.96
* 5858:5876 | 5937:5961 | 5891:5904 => 0.6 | 7.97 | 7.95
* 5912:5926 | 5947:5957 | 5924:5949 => -0.4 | 7.83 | 7.95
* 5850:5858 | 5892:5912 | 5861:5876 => -0.3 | 7.85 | 7.79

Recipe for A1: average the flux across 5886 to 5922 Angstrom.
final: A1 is 7.62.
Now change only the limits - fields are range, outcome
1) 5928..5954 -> 7.98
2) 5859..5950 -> 7.85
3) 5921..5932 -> 7.93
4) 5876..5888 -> 7.82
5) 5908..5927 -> 7.82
